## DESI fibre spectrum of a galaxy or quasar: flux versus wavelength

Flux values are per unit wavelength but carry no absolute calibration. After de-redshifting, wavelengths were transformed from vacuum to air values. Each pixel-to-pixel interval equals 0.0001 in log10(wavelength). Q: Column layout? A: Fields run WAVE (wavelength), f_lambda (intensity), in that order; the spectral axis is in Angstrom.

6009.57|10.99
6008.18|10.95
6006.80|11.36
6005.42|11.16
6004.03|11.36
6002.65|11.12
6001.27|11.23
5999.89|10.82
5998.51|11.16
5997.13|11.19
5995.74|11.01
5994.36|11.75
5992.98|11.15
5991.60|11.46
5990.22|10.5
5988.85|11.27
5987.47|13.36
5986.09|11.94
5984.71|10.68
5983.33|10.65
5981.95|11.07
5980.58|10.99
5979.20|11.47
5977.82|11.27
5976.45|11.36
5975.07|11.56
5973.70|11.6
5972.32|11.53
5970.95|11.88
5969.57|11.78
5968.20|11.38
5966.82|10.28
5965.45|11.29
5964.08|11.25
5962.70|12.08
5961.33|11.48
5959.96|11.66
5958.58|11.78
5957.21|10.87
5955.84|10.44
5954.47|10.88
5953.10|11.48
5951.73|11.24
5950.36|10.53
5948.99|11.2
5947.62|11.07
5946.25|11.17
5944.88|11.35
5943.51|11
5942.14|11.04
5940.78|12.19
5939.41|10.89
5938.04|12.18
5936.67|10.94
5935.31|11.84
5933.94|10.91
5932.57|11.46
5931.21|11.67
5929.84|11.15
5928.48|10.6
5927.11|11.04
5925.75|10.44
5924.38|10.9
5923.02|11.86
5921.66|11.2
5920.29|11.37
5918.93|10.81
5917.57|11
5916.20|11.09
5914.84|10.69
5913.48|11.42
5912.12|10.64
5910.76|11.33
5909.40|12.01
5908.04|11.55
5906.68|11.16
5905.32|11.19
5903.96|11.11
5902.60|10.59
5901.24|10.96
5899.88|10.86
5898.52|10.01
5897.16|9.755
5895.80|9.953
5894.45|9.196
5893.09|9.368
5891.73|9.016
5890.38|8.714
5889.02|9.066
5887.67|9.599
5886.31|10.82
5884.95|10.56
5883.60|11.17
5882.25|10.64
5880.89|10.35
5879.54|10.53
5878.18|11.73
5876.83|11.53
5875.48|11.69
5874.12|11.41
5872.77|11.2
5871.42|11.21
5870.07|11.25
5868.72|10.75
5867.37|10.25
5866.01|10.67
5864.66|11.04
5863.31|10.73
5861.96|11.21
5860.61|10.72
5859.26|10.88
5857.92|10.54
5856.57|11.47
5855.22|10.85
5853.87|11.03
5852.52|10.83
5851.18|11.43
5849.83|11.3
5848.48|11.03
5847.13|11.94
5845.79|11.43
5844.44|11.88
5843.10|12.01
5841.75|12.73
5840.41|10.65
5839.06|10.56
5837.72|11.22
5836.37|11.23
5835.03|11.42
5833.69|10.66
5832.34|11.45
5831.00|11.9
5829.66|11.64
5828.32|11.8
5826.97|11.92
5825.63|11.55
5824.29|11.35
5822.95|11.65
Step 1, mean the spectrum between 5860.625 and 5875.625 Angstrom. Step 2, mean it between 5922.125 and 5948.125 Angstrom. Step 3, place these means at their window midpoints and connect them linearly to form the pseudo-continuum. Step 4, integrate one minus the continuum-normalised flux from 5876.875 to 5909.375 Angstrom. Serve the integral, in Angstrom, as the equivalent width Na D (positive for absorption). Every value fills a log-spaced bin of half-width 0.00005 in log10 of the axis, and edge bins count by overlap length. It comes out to 2.0 Angstrom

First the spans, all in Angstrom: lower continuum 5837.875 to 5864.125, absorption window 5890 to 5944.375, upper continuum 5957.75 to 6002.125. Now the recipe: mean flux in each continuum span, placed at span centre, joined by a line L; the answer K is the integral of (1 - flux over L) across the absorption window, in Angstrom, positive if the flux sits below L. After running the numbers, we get 1.95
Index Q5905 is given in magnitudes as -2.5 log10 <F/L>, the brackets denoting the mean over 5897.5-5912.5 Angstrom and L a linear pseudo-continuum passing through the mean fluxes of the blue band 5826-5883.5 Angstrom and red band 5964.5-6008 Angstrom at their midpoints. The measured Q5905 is 0.02 mag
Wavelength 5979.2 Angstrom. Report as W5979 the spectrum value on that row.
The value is 11.47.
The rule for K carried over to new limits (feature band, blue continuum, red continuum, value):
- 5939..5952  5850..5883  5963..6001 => 0.1 Angstrom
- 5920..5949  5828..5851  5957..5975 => 0.6 Angstrom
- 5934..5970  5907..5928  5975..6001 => -0.2 Angstrom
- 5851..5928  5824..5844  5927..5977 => 4.2 Angstrom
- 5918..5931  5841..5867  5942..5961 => 0.1 Angstrom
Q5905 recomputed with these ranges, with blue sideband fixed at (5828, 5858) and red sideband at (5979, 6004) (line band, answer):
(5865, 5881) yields 0.03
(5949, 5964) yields 0.00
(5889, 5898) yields 0.21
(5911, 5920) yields 0.03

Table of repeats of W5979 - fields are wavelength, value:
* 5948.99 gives 11.2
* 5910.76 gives 11.33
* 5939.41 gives 10.89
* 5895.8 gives 9.953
